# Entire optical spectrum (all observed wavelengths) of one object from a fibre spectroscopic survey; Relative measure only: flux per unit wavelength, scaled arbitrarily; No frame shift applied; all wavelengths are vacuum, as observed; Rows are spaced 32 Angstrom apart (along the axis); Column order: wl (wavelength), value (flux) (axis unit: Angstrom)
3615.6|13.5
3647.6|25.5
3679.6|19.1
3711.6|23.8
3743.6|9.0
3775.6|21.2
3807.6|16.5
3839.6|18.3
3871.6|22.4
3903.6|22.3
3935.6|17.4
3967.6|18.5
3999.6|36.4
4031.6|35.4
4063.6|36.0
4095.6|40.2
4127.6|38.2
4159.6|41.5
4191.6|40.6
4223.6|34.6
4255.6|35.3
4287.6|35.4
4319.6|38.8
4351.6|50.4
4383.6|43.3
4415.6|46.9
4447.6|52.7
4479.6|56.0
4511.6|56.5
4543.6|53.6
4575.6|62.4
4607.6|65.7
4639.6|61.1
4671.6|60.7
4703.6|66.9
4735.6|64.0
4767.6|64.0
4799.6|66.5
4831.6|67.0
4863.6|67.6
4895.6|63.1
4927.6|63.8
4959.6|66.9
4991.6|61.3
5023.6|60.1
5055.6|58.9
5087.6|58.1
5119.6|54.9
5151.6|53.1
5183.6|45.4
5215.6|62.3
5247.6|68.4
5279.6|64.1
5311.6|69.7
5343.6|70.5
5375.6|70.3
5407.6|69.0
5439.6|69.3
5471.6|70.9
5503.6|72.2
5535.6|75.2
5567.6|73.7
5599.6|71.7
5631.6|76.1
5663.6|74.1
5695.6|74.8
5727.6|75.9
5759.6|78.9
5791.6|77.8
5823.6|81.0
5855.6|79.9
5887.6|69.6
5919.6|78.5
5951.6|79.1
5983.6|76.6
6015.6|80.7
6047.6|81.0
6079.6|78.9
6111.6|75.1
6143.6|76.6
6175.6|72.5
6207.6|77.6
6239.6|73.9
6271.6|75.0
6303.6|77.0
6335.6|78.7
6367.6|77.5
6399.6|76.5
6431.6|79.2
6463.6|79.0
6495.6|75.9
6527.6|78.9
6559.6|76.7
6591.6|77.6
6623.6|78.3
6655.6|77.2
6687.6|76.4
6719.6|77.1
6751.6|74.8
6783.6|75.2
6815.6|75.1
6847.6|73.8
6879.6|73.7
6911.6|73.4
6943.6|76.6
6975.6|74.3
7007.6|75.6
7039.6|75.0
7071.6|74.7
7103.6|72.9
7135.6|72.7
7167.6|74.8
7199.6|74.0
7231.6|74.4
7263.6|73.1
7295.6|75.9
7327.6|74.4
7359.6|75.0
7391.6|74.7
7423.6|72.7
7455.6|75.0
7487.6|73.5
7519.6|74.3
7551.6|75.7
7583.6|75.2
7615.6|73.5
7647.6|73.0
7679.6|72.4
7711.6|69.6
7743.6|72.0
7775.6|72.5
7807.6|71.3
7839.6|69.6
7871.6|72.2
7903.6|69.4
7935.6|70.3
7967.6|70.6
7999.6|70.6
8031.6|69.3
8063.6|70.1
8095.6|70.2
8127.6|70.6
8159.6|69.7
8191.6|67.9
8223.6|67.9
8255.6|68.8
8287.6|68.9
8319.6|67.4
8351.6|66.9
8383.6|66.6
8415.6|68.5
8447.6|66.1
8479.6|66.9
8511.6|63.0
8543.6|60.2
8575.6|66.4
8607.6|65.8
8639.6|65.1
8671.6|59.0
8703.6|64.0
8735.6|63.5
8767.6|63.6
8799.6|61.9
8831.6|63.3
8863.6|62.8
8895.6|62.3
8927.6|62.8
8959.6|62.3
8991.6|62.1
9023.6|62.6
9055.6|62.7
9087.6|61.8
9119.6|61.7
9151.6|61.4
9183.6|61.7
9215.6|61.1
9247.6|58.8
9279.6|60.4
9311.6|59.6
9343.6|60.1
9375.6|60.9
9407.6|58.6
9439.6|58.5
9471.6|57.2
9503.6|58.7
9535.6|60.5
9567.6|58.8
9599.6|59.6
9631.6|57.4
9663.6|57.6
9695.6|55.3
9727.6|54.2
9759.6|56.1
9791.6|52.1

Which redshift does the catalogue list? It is 0.00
